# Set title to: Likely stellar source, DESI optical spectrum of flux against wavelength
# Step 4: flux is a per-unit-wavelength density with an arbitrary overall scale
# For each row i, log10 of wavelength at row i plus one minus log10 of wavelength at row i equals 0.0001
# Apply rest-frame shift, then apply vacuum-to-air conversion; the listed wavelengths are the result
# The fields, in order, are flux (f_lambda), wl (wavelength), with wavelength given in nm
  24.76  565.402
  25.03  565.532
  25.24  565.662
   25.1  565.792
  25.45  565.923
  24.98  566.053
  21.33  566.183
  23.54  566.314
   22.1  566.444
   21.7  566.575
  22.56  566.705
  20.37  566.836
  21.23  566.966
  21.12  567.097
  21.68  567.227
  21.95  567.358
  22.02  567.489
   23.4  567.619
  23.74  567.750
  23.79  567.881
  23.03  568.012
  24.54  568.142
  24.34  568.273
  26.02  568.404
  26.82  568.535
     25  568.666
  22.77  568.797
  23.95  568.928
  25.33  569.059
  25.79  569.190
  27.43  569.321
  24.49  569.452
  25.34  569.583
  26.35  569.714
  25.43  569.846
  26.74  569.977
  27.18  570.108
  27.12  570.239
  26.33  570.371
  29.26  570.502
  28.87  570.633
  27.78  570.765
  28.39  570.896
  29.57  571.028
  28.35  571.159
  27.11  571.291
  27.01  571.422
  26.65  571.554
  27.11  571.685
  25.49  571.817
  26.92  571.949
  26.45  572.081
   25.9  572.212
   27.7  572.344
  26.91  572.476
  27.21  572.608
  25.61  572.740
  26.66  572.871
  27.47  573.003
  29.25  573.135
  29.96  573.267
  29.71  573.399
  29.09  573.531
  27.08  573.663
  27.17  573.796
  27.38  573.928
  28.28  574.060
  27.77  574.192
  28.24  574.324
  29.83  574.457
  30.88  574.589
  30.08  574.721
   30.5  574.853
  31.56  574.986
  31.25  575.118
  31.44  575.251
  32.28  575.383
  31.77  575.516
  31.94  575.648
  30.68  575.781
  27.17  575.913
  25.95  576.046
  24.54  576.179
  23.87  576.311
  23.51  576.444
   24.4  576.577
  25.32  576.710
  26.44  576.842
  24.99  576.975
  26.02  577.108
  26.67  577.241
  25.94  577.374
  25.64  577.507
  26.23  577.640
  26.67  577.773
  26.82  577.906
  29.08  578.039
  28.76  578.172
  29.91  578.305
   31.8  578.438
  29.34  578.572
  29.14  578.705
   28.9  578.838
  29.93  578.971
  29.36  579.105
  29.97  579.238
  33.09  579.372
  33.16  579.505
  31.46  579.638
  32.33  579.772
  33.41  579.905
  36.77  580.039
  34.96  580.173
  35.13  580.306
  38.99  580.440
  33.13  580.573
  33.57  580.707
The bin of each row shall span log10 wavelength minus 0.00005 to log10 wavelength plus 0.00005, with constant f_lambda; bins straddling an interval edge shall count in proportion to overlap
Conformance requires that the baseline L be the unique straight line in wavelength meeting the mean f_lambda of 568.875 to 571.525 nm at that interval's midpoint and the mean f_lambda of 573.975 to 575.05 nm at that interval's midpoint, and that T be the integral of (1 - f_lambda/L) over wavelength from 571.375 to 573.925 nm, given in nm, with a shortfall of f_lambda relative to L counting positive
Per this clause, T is 0.10 nm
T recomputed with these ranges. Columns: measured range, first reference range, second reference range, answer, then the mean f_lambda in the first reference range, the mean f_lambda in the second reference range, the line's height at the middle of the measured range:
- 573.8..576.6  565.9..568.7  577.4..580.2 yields -0.08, 23.2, 30.2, 28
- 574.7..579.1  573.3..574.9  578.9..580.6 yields 0.40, 28.8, 33.2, 31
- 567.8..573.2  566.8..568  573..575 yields -0.23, 22.2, 29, 25.4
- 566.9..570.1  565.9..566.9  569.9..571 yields 0.13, 22.6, 27.8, 25.3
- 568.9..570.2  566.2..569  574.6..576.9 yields -0.08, 23.1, 28.5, 24.4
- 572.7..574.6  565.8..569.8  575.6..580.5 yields -0.10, 23.8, 29.1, 26.8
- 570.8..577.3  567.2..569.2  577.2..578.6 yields -0.38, 24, 27.9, 26.3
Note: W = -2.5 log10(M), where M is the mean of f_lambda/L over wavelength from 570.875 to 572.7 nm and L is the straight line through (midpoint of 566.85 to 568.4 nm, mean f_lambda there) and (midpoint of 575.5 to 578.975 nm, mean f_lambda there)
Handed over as -0.10 mag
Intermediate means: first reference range 22.9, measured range 27.1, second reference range 27.4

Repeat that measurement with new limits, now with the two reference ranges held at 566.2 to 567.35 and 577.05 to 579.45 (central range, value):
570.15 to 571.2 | -0.17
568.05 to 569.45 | -0.10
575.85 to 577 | 0.10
